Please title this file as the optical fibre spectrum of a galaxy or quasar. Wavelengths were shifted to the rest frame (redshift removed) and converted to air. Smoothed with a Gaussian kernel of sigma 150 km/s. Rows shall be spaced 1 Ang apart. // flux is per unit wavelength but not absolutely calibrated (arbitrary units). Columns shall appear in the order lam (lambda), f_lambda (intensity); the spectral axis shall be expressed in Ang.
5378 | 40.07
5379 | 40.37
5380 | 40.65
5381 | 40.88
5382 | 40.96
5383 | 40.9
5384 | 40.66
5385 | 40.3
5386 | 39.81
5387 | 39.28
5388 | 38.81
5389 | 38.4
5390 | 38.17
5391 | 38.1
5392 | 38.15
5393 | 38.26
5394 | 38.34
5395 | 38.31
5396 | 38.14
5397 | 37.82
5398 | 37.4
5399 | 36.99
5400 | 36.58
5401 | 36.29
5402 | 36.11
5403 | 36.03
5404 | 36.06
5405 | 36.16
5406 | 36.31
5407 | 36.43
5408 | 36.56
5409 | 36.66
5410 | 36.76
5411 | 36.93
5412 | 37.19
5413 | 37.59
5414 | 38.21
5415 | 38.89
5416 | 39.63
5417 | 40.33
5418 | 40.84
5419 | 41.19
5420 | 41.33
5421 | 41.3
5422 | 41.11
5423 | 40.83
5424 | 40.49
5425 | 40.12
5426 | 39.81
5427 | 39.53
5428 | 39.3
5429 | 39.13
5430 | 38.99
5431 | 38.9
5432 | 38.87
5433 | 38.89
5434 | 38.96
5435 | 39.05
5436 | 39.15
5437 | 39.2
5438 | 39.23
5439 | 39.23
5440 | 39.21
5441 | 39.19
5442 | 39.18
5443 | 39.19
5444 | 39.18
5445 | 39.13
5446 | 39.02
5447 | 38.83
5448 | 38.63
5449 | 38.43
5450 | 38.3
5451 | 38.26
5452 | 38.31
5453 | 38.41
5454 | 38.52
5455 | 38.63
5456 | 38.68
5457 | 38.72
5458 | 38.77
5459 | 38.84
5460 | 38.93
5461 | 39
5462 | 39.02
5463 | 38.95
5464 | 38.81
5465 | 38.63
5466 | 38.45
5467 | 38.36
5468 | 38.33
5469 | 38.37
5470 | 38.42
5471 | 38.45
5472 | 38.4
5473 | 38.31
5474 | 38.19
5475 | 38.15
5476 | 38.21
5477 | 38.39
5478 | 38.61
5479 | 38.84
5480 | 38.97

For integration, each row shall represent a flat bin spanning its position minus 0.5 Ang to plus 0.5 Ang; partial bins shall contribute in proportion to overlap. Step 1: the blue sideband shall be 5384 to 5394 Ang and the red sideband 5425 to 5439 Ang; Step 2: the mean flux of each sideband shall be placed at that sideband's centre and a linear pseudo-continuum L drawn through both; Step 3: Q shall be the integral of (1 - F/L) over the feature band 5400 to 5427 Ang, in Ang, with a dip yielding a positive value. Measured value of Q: 0.4 Ang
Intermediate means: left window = 38.9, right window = 39.2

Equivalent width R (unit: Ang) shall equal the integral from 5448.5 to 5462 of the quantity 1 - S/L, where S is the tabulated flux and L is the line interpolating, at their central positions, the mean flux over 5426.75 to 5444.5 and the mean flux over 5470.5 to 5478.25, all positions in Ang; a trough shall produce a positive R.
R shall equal 0.0 Ang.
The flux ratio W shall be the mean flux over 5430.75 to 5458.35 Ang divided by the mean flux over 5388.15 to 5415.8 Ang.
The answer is 1.04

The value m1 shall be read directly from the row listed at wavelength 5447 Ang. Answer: 38.83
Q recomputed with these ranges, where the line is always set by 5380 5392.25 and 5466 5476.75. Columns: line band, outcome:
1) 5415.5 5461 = -0.6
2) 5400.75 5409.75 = 0.7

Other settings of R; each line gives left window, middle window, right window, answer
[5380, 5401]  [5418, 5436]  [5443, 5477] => -0.6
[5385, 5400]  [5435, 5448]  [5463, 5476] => -0.3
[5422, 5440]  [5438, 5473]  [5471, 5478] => 0.1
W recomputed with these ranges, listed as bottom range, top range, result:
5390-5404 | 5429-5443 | 1.05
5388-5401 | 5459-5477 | 1.02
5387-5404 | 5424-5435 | 1.04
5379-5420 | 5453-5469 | 1.01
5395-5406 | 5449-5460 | 1.05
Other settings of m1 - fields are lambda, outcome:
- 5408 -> 36.56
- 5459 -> 38.84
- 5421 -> 41.3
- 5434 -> 38.96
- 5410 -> 36.76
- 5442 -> 39.18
